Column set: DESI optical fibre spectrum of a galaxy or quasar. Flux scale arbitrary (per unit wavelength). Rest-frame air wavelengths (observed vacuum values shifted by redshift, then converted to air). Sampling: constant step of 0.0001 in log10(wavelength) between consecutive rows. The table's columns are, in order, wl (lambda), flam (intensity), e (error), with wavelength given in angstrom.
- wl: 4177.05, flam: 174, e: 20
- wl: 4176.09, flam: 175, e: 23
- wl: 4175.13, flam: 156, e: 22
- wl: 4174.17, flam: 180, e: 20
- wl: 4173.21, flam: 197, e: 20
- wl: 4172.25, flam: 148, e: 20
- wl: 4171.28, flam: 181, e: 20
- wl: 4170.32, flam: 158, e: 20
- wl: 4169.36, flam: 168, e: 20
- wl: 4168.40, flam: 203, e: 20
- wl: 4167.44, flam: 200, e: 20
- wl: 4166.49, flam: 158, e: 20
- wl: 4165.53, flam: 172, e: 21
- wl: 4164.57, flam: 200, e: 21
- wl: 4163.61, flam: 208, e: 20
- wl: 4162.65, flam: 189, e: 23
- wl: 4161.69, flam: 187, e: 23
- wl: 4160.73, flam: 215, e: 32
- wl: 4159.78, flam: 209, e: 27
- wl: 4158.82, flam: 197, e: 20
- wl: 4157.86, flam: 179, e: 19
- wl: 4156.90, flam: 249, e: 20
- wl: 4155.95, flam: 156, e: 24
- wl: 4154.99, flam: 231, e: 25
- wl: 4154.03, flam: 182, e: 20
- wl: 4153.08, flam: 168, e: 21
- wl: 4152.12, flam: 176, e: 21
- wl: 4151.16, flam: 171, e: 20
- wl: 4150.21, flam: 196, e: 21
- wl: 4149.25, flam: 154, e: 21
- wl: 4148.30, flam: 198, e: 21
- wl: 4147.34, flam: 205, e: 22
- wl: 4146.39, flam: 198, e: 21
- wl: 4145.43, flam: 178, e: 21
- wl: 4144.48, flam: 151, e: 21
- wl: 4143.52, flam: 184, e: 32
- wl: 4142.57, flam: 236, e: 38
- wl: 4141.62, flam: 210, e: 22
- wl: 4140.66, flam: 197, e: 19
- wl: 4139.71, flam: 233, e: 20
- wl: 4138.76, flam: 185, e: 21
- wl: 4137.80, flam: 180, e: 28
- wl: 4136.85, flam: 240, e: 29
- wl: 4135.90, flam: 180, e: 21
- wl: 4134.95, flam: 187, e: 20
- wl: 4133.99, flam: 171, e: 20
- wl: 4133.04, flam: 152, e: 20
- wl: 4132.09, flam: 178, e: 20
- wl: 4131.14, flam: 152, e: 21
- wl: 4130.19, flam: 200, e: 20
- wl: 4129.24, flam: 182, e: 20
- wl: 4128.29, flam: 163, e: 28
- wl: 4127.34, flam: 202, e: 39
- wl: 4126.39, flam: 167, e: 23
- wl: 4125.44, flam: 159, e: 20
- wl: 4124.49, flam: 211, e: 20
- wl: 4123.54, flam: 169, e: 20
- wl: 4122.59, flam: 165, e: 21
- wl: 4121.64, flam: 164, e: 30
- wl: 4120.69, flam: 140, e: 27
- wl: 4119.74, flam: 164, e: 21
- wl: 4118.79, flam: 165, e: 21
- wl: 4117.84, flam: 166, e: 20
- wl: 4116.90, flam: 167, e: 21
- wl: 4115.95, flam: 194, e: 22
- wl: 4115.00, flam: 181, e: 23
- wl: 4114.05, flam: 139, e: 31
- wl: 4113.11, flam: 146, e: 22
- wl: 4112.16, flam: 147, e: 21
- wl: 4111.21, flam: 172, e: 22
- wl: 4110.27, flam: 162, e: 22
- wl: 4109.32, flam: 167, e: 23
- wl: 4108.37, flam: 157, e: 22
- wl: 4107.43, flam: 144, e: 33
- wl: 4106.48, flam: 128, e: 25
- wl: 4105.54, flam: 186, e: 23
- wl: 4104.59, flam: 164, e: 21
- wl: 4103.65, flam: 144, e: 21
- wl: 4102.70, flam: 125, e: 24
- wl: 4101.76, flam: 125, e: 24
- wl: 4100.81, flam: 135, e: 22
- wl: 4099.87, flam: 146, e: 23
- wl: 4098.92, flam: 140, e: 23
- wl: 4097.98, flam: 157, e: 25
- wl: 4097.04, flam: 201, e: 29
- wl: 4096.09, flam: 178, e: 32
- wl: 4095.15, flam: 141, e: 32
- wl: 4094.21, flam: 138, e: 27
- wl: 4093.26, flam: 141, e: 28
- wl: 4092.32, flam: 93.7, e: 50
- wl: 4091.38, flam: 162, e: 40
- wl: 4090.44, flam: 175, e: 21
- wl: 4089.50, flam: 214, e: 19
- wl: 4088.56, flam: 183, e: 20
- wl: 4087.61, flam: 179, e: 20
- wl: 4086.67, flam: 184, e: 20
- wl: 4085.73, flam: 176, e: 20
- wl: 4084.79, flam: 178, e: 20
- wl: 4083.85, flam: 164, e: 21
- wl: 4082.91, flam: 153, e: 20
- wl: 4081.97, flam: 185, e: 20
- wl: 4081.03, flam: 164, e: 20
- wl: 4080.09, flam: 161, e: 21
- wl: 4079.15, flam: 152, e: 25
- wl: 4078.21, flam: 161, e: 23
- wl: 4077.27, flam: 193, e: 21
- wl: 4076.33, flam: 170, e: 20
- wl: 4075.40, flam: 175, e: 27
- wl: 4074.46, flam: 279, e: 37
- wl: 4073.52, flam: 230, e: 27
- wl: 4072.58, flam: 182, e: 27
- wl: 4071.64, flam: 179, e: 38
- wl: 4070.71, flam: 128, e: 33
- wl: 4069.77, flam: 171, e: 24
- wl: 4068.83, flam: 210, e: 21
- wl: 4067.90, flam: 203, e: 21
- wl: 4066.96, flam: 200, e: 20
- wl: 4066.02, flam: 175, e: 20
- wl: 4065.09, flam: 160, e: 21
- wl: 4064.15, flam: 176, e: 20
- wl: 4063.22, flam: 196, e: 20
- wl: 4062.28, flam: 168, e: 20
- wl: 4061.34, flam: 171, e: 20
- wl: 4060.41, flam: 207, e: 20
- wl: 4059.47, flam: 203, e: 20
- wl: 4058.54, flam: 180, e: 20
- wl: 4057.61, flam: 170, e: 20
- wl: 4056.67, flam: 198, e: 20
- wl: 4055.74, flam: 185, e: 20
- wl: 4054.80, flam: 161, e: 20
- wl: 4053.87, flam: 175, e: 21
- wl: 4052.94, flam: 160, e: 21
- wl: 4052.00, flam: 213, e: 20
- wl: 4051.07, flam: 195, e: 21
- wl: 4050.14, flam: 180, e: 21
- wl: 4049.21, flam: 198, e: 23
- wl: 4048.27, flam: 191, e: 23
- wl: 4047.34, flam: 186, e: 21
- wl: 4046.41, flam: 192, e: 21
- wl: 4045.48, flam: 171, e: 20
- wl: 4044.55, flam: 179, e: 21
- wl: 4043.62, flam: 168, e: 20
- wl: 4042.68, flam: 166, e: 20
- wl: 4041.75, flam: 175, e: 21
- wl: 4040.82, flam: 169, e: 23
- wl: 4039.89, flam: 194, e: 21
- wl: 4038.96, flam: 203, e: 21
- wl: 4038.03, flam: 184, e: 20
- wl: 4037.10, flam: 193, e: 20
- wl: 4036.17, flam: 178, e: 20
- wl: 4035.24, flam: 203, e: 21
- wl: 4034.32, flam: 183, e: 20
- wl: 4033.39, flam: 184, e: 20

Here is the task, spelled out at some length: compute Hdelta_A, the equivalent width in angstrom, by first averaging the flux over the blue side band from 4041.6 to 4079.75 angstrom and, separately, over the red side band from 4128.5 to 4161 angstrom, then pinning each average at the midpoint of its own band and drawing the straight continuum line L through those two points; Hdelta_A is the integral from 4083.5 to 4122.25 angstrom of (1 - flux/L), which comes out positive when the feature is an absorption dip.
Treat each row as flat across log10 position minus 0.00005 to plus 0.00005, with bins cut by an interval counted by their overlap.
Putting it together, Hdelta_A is 5.7 angstrom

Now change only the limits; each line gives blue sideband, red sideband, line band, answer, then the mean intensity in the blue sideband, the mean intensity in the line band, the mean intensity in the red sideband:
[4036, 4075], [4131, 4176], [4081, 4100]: 2.20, 186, 165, 187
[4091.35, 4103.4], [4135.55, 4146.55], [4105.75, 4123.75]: 0.58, 144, 160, 198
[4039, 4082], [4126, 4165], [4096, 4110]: 2.55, 183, 152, 190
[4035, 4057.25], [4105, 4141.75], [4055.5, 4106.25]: 1.98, 184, 172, 173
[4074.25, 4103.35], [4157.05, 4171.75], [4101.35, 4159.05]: 0.77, 164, 176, 190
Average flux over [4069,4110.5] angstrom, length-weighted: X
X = 166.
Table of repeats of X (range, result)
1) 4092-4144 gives 168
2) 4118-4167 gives 185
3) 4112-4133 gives 169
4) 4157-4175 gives 187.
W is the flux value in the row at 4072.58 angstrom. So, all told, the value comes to 182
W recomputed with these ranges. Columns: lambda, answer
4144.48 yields 151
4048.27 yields 191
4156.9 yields 249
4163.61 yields 208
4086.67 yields 184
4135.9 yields 180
